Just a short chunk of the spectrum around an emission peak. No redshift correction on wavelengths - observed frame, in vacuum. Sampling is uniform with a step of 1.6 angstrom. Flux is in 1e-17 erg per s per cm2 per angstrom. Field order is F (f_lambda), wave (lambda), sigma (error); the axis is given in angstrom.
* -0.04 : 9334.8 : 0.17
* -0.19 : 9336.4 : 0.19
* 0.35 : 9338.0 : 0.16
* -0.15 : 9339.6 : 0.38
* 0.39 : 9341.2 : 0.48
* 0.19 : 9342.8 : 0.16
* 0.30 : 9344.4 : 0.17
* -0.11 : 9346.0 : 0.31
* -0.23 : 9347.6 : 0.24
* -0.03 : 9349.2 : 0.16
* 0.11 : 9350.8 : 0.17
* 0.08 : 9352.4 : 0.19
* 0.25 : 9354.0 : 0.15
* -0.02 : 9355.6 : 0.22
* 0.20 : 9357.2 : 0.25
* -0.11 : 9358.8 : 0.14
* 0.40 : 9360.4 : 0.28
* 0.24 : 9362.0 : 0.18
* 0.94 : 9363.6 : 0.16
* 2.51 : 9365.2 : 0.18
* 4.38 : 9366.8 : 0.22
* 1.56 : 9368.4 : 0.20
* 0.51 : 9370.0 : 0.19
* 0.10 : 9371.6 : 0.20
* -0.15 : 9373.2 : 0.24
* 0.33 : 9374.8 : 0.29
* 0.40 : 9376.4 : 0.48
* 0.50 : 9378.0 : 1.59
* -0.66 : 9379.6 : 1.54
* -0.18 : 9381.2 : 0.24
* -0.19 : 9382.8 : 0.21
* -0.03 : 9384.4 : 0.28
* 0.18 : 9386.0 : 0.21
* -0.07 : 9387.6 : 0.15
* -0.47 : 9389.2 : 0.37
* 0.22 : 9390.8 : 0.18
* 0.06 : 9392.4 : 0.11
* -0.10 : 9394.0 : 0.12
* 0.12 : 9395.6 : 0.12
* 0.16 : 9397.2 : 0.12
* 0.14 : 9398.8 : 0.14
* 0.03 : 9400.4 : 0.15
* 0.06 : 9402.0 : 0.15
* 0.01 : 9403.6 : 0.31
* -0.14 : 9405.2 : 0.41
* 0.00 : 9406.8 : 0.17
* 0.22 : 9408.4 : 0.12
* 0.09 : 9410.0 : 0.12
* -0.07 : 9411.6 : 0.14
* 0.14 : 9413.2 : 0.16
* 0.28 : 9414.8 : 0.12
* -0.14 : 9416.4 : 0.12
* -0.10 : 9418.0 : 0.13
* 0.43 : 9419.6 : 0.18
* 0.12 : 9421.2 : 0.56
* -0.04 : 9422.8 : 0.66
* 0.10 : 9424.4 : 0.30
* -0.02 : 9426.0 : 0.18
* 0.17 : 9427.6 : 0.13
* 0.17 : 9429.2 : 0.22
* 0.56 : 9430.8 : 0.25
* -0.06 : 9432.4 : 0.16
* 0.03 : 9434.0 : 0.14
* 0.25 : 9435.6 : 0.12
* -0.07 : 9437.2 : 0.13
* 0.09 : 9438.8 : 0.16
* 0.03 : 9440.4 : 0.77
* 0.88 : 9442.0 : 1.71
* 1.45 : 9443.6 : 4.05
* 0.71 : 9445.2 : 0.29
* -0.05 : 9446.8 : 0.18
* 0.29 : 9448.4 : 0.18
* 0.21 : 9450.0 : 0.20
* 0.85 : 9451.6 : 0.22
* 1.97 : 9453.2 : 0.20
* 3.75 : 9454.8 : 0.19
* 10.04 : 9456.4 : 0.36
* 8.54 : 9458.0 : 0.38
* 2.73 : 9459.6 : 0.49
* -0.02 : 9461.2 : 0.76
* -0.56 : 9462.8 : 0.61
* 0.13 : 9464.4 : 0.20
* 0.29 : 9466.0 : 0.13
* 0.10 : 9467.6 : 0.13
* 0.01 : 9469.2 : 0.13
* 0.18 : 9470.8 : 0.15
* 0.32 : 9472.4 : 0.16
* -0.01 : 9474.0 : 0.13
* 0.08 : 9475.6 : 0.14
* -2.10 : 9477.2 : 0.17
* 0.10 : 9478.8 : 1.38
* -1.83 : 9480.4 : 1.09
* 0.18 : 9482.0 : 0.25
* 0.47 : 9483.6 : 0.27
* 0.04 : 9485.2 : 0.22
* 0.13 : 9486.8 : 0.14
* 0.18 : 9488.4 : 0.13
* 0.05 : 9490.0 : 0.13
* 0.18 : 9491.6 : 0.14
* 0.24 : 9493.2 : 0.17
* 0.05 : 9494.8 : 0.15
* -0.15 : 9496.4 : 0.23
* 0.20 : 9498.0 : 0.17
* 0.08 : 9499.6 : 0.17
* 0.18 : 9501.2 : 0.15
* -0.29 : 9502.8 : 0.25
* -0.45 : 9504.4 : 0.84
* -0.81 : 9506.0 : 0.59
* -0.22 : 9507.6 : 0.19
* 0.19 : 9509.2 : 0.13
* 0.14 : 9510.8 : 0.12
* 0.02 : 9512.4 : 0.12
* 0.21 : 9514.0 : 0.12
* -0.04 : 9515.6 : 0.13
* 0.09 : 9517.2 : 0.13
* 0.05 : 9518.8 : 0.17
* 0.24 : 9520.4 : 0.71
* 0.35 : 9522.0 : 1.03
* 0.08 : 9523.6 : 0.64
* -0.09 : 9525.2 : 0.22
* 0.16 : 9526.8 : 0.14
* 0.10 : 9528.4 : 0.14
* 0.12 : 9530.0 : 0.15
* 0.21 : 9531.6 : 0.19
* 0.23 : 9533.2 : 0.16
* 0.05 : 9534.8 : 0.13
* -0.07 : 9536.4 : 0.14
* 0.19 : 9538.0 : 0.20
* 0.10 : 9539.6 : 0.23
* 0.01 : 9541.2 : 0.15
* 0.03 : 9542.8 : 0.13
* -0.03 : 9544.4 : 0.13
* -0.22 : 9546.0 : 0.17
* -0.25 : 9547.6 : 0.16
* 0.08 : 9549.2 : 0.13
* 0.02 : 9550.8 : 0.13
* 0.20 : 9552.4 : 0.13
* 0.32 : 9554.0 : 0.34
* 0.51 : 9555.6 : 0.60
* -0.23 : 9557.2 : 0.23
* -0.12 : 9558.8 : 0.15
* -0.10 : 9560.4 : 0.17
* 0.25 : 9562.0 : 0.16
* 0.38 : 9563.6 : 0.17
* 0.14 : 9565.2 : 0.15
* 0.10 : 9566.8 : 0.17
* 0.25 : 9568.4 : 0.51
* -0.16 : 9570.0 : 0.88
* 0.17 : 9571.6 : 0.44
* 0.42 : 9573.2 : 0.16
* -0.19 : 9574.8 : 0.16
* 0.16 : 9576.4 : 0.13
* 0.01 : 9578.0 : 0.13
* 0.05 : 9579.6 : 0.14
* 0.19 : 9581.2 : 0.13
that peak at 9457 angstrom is [O III]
